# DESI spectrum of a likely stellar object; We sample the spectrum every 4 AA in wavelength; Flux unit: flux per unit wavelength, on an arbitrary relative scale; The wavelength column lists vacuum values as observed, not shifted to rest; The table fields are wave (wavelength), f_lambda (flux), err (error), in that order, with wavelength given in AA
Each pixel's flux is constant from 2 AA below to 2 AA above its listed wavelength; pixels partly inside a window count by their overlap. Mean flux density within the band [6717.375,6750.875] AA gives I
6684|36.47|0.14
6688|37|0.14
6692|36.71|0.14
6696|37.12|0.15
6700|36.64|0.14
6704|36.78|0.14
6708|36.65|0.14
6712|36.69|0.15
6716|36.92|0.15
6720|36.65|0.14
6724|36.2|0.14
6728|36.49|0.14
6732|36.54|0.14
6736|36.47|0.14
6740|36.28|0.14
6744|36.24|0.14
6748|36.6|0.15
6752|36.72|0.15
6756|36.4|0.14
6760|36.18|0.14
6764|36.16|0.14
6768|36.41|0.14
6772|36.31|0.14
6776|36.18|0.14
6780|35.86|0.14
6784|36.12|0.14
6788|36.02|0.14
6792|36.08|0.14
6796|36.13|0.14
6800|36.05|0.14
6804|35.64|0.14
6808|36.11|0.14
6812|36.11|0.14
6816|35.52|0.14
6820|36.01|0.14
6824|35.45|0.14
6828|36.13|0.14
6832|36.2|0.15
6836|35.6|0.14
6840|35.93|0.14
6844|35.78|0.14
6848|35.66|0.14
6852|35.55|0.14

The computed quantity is 36.5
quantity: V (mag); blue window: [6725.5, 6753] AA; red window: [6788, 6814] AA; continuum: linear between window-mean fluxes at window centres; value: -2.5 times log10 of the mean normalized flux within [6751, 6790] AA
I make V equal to 0.00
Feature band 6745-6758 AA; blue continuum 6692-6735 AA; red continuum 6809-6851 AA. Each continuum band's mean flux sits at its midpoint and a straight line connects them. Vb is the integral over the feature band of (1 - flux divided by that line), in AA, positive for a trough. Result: -0.1 AA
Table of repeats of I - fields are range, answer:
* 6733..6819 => 36.2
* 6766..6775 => 36.3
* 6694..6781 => 36.5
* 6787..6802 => 36.1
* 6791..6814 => 36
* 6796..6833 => 35.9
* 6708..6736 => 36.6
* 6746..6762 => 36.5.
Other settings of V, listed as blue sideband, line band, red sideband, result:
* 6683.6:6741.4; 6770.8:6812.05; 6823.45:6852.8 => 0.00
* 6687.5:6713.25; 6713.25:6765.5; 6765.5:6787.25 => 0.00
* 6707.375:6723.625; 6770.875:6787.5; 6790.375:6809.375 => 0.00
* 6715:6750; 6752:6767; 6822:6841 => 0.00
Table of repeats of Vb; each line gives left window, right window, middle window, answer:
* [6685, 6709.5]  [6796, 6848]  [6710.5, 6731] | 0.03 AA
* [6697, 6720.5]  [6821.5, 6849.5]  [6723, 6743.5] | 0.10 AA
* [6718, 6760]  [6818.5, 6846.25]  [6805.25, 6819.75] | 0.03 AA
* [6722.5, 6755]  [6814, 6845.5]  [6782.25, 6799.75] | 0.00 AA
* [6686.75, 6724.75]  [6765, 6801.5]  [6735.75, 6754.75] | -0.01 AA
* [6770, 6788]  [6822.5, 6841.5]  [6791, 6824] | 0.05 AA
